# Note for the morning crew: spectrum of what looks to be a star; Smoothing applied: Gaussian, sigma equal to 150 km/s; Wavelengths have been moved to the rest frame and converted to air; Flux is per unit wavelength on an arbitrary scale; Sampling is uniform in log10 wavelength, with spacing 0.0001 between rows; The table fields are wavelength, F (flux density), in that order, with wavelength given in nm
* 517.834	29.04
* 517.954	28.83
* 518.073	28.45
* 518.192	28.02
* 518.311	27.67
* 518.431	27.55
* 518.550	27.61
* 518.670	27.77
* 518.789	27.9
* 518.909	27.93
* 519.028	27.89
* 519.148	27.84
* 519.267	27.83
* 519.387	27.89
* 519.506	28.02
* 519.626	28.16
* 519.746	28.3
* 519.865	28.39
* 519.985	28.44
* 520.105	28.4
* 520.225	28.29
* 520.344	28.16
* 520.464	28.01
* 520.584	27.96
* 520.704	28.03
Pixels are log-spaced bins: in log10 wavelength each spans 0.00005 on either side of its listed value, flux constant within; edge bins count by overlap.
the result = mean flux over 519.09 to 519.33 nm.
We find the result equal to 27.9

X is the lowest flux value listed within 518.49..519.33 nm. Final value 27.61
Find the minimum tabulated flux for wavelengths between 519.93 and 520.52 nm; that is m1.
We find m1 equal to 28.01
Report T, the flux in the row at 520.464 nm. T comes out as 28.01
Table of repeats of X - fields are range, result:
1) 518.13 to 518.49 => 27.55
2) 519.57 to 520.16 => 28.16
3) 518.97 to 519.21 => 27.84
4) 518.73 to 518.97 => 27.9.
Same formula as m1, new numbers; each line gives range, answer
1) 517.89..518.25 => 28.02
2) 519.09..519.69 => 27.83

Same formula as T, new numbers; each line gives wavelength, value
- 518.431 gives 27.55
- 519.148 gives 27.84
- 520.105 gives 28.4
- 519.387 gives 27.89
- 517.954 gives 28.83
